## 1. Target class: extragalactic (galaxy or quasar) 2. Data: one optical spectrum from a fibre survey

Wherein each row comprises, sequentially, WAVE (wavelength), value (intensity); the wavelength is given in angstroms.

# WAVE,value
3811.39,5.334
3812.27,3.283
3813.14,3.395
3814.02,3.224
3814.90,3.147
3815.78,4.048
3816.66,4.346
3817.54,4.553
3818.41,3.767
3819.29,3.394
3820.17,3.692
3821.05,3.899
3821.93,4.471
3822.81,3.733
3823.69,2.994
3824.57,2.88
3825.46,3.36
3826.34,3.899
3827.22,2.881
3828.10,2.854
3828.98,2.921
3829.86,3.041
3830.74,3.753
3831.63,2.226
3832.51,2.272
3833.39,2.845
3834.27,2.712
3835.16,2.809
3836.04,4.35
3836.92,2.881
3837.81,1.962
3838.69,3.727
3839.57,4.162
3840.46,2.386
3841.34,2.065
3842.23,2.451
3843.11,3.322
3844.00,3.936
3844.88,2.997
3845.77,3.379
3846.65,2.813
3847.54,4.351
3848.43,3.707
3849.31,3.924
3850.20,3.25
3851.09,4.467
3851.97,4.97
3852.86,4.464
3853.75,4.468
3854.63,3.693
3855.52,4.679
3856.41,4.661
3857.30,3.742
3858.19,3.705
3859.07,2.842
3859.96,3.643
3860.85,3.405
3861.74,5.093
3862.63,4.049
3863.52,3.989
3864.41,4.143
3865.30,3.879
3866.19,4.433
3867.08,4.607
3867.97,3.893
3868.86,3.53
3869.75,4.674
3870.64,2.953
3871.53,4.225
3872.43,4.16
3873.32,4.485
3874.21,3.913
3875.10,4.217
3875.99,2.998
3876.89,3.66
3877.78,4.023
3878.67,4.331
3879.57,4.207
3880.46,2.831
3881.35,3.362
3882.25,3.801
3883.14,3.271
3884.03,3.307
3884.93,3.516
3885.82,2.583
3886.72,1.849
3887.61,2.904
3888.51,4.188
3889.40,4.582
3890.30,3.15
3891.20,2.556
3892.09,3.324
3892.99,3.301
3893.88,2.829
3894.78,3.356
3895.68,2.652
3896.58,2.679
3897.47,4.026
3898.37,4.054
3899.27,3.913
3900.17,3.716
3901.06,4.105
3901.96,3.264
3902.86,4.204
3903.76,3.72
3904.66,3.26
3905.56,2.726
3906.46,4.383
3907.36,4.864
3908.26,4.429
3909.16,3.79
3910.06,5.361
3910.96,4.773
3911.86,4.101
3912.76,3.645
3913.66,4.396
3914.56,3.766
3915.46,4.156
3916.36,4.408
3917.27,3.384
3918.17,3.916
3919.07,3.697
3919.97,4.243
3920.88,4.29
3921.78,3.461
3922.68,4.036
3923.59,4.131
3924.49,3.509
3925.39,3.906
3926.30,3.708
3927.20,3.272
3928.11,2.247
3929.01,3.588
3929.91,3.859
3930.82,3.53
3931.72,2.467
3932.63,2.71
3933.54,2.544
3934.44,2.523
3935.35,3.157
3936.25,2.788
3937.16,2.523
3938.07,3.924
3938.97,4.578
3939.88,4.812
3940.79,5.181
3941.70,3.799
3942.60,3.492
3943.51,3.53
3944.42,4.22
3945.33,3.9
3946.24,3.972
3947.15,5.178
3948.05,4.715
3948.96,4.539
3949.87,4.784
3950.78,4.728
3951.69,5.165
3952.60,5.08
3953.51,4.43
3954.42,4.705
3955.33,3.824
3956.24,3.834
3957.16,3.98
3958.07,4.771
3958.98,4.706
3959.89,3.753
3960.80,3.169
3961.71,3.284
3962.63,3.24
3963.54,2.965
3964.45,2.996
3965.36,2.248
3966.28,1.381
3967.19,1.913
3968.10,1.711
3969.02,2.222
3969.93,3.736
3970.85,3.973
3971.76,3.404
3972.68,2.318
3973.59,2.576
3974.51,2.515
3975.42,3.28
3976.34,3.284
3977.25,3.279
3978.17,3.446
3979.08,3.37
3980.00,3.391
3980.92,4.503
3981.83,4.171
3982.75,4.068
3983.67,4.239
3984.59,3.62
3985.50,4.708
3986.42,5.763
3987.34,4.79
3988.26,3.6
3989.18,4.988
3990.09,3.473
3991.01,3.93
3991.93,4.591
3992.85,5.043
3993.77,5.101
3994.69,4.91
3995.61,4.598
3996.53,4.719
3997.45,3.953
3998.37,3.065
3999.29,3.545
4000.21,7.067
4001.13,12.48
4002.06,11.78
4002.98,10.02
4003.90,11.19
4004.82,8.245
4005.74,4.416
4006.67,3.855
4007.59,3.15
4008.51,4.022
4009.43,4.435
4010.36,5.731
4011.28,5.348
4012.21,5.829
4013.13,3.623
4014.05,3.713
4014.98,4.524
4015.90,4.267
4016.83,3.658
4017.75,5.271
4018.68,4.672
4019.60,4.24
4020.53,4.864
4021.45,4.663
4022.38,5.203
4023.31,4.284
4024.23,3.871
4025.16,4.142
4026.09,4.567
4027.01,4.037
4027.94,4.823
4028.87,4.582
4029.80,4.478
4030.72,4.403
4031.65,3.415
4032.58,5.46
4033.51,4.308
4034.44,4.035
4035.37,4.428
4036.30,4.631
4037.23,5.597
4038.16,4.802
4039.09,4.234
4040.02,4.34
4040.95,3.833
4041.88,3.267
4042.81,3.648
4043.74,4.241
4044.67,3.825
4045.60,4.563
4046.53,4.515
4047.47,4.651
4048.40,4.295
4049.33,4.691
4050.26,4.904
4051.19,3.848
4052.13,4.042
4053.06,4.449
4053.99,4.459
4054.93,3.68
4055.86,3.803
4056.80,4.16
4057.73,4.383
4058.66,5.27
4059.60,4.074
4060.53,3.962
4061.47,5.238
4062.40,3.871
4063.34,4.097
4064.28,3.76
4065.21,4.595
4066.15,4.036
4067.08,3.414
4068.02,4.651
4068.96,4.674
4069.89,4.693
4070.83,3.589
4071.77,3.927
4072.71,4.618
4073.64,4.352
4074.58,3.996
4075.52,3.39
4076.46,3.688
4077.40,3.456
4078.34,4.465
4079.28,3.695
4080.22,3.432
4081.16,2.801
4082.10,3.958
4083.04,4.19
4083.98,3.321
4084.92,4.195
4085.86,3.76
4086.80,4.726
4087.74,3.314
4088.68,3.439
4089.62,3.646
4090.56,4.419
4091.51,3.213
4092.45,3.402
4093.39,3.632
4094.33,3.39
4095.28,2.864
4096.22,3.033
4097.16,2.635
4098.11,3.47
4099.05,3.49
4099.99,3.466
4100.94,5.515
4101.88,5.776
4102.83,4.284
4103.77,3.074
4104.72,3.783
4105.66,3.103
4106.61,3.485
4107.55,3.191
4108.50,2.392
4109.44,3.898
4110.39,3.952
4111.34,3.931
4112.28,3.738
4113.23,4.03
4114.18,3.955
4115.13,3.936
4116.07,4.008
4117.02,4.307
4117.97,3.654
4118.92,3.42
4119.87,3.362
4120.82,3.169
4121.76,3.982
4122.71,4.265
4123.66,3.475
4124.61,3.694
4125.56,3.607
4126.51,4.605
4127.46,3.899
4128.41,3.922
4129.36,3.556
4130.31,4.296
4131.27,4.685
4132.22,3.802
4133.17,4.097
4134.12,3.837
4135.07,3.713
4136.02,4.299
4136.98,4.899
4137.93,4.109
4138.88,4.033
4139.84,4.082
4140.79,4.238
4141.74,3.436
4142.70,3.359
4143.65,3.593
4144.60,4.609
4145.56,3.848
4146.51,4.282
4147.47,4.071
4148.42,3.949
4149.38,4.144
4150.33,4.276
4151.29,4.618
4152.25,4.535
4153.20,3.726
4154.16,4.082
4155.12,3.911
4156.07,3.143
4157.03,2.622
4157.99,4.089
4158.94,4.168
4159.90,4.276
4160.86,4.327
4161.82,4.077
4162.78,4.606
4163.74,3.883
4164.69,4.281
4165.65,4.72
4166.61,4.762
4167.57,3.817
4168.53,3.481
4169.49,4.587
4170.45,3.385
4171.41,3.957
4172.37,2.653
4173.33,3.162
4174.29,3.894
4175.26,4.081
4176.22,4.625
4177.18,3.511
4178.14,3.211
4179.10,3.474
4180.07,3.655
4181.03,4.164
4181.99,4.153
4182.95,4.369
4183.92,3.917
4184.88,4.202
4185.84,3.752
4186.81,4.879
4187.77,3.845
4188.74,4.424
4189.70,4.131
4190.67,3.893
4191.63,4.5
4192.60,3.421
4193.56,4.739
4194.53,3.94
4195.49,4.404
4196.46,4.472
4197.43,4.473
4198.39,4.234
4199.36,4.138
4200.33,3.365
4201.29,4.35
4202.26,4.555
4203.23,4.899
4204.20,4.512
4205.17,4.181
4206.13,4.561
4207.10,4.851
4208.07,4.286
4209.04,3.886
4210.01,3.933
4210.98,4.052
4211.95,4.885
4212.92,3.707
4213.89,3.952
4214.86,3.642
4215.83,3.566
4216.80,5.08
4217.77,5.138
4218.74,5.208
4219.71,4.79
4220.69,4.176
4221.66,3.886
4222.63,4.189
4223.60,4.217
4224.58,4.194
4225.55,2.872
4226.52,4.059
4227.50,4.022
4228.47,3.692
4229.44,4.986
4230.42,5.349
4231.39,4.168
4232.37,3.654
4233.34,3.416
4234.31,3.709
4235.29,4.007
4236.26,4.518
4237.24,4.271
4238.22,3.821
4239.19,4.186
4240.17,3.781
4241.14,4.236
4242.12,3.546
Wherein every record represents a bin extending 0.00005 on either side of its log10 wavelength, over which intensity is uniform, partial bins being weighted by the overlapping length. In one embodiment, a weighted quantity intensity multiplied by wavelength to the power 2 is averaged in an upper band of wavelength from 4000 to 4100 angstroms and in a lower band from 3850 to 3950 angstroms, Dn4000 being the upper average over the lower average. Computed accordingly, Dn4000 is 1.3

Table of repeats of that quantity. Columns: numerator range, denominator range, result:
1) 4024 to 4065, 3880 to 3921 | 1.27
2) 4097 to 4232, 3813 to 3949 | 1.27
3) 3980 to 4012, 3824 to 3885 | 1.60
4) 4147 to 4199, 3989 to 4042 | 0.87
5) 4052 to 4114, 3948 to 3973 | 1.14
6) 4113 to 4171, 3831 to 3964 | 1.21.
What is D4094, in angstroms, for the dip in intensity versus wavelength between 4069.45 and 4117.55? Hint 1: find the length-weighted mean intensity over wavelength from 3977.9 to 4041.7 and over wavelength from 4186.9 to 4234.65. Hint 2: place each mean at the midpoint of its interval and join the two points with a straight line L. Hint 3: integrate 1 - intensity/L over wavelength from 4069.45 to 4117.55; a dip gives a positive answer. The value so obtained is 8.73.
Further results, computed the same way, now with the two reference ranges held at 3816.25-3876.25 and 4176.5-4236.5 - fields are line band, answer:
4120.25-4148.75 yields 0.6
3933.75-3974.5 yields 1.5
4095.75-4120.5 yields 1.8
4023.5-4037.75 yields -2.0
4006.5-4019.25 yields -1.9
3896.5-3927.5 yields -1.7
